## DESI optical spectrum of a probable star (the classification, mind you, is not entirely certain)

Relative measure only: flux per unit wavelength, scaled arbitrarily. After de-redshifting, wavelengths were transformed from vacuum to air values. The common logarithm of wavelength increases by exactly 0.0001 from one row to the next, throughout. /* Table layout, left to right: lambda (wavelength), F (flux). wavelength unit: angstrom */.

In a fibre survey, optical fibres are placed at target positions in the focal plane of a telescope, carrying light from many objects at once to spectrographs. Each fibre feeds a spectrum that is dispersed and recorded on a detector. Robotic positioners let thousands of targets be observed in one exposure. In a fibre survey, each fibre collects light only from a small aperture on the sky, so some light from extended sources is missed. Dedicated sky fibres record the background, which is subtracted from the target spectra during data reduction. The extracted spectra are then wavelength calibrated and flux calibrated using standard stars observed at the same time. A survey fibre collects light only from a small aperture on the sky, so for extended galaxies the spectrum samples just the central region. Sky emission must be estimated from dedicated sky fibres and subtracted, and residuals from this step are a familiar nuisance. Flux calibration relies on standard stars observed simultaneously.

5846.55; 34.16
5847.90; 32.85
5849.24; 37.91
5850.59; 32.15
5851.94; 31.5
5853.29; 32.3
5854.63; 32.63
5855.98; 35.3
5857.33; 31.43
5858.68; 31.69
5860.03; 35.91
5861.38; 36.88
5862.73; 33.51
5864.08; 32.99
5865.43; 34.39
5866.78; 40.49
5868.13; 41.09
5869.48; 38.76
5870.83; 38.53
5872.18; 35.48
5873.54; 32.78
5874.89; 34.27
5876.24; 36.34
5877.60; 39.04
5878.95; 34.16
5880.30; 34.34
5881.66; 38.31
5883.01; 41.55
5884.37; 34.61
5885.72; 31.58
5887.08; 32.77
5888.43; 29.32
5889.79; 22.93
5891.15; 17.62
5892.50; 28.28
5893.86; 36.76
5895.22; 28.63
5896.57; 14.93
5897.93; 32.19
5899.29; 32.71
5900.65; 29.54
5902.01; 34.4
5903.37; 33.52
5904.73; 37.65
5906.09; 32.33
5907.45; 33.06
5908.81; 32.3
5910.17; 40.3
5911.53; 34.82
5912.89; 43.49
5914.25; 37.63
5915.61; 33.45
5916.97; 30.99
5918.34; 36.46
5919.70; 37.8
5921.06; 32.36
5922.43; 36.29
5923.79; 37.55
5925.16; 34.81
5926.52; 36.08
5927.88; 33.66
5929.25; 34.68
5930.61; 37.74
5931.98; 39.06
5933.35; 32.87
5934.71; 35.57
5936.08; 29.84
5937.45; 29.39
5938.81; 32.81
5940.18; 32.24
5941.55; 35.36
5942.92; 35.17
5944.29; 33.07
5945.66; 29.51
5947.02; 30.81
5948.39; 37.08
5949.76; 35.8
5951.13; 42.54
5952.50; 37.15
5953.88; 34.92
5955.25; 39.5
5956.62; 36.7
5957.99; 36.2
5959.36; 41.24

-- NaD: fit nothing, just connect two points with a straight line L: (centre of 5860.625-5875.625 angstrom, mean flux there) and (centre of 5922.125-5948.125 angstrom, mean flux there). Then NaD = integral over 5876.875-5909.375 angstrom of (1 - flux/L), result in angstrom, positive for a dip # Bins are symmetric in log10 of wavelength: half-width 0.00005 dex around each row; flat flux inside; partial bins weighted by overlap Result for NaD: 3.38 angstrom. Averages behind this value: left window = 36.3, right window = 34.1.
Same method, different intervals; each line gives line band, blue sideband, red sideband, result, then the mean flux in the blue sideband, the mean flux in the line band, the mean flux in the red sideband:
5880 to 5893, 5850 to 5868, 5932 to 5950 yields 1.1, 34.2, 31.1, 33.2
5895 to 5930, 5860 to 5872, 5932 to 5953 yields 1.2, 37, 34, 34.1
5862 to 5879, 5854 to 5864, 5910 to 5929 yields -1.1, 33.8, 36.4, 36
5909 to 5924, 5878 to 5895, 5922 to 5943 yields -1.2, 31.9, 36.3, 34.5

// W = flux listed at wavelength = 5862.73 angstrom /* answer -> 33.51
